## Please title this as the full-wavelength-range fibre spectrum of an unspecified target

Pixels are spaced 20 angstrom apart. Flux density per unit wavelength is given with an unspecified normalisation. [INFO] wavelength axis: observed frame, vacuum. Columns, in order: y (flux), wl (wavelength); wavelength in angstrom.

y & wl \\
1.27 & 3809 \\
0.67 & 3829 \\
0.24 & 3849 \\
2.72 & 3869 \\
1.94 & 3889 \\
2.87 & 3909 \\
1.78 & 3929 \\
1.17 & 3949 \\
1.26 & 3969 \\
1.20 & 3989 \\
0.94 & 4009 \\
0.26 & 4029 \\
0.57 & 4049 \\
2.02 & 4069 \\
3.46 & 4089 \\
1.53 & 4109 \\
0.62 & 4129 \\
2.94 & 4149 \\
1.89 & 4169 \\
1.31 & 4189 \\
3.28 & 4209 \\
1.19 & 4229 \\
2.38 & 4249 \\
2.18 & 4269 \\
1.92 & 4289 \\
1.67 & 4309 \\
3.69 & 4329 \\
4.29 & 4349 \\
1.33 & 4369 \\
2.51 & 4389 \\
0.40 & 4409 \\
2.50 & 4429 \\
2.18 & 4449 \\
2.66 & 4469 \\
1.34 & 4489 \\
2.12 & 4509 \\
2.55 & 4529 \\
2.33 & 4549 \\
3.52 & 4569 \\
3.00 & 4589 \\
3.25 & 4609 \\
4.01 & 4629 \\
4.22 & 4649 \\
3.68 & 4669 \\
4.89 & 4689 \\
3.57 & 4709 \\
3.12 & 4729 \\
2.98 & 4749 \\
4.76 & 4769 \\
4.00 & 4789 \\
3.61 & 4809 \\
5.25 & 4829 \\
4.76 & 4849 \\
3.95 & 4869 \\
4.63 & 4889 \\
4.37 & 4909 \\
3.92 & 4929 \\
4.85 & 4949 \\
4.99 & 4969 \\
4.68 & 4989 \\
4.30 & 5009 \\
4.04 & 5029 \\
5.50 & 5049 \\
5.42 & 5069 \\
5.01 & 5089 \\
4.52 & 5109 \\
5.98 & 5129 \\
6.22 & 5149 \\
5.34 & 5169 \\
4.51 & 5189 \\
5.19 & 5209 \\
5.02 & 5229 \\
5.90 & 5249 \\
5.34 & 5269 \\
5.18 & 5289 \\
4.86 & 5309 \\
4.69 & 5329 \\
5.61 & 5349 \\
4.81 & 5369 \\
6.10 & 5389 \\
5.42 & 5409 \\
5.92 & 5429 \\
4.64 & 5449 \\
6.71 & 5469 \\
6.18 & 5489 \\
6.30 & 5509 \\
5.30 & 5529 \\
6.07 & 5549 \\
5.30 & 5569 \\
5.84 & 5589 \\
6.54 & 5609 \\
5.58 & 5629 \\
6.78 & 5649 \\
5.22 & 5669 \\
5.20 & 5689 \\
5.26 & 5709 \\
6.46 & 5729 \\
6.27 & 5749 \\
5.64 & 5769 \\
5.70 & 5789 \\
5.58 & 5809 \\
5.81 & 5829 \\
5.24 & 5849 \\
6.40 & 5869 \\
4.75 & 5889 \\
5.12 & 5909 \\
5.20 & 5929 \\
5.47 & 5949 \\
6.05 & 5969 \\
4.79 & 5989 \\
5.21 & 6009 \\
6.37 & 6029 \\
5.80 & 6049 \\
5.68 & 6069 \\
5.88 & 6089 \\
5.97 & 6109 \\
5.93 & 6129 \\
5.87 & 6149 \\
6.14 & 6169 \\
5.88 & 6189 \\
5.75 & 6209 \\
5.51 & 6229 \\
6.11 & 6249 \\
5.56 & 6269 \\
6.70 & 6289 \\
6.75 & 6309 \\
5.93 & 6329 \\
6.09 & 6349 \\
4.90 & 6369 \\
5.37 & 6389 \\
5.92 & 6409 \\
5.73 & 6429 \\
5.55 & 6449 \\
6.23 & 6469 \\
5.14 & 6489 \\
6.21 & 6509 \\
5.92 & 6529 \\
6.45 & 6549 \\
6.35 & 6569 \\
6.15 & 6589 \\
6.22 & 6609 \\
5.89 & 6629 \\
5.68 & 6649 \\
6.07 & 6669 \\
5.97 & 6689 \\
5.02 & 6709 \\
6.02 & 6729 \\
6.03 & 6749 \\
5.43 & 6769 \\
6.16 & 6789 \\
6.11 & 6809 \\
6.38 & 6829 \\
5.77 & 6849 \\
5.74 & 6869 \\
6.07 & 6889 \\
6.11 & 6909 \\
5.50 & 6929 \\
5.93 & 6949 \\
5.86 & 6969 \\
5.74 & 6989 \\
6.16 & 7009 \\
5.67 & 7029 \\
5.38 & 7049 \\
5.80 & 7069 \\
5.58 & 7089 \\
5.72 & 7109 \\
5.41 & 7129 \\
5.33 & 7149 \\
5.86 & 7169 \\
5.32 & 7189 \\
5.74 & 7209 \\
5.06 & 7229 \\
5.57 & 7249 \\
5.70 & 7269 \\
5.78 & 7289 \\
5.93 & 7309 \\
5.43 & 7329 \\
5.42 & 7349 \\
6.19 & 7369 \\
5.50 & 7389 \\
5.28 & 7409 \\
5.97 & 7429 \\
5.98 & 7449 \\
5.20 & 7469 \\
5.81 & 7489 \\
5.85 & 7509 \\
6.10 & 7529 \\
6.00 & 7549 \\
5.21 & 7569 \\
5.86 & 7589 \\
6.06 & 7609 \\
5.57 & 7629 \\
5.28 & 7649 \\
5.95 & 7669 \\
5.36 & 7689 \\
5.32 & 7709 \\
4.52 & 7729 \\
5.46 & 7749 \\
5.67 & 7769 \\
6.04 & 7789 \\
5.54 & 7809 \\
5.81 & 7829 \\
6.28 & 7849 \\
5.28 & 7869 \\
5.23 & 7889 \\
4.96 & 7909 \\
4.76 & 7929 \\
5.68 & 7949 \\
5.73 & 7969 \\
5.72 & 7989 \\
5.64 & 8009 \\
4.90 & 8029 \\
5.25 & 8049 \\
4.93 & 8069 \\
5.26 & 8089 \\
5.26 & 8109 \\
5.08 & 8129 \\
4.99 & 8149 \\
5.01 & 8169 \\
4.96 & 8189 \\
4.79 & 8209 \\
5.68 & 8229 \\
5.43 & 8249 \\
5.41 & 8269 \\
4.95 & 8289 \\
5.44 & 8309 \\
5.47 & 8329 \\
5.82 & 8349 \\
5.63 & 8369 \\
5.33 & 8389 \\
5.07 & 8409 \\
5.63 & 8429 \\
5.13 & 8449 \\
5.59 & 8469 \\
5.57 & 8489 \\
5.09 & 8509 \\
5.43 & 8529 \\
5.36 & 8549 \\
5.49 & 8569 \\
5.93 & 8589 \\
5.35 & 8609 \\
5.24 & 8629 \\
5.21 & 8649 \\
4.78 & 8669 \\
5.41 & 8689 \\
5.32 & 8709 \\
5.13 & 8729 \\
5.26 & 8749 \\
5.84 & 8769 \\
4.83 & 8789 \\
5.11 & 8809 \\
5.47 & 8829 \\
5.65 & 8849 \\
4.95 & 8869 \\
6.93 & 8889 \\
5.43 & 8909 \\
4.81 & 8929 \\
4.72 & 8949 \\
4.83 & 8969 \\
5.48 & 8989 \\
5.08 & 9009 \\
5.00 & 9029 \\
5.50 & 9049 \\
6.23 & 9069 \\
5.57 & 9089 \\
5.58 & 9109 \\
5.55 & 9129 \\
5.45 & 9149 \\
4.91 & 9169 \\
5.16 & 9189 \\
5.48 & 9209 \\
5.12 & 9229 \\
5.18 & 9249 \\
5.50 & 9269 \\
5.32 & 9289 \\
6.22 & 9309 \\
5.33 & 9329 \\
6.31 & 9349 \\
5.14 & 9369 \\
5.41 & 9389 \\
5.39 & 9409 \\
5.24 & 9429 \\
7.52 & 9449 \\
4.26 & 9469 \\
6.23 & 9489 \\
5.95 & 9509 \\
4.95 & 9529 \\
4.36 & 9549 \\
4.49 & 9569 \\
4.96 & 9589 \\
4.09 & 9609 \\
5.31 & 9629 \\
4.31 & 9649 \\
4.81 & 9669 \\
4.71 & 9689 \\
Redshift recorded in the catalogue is 0.14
